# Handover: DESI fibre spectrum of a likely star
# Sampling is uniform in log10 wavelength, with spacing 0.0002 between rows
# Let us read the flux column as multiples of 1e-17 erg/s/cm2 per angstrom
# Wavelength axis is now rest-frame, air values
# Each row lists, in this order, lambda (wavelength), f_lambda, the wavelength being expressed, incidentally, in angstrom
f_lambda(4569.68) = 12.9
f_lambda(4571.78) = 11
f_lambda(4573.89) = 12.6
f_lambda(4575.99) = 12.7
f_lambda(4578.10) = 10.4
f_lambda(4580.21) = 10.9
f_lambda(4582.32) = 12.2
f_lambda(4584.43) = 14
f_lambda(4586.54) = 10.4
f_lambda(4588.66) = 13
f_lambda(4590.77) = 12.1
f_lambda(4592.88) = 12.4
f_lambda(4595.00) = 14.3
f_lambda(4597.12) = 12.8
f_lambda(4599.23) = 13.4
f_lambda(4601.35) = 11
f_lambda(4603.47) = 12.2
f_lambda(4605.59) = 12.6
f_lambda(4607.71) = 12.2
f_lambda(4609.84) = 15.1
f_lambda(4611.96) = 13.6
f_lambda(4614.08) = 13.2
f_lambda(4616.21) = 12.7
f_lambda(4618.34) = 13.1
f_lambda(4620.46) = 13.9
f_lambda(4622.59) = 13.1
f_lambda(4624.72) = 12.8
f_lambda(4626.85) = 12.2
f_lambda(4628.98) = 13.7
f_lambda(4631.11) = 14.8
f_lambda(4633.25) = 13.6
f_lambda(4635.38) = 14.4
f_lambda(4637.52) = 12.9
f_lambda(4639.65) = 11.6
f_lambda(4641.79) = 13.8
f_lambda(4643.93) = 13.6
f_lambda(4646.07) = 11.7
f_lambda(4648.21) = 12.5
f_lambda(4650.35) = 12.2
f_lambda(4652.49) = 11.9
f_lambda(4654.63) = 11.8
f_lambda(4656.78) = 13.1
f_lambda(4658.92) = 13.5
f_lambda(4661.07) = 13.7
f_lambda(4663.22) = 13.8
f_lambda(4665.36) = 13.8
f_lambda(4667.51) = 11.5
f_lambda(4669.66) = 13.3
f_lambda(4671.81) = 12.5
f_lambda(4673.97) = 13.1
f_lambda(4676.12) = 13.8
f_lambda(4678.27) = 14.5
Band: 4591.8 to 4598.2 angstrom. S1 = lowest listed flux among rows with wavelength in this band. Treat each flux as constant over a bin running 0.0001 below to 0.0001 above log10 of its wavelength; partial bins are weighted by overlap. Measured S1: 12.4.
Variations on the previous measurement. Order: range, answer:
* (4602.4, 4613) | 12.2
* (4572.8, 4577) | 12.6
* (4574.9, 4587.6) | 10.4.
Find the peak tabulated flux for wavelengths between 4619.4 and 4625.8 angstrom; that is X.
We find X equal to 13.9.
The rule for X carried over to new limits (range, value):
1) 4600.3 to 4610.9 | 15.1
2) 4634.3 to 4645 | 14.4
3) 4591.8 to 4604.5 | 14.3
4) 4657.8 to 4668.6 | 13.8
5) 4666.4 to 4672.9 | 13.3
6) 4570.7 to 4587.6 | 14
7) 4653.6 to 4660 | 13.5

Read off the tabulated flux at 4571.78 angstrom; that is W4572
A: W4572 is 11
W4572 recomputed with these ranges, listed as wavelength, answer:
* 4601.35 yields 11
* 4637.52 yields 12.9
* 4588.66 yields 13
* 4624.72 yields 12.8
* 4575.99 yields 12.7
